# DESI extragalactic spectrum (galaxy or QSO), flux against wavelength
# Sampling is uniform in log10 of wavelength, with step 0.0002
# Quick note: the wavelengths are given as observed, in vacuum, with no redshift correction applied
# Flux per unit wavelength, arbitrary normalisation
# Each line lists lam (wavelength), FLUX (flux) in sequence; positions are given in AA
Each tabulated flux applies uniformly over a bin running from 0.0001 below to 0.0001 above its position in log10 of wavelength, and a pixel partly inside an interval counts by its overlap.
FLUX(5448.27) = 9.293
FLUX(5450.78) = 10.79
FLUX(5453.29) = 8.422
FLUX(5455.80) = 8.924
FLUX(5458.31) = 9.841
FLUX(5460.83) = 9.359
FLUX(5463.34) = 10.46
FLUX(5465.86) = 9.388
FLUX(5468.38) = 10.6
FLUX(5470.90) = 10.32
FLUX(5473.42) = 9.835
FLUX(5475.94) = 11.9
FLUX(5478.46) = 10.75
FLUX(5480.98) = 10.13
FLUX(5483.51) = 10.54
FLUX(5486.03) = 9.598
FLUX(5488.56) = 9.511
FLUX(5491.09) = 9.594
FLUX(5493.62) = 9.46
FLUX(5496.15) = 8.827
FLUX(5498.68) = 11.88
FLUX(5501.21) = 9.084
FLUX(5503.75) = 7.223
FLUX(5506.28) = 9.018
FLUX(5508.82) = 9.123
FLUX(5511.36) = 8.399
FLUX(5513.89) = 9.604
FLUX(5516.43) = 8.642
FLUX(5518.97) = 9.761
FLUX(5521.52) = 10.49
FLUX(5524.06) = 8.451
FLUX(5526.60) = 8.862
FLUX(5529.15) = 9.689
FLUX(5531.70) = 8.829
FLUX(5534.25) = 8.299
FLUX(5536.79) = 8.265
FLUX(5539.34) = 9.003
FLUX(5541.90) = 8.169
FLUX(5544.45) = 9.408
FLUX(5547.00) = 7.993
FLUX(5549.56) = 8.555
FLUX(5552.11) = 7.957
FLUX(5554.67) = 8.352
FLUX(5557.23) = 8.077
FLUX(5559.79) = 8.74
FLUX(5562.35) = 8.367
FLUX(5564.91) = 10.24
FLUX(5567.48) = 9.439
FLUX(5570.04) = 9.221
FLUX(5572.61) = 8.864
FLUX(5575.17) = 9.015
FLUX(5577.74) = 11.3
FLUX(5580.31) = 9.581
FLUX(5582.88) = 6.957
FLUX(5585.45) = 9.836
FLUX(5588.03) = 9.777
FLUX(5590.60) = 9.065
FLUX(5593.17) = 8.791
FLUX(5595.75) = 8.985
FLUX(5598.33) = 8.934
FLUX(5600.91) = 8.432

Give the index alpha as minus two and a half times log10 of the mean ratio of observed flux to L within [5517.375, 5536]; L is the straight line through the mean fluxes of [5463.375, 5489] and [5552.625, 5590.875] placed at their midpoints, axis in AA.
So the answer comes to 0.06 mag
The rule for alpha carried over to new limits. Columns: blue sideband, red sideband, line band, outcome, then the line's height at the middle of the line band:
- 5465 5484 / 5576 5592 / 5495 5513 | 0.12 mag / 10.2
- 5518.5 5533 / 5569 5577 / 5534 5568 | 0.08 mag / 9.24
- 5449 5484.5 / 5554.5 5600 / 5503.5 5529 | 0.07 mag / 9.64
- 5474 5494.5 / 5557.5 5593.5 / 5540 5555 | 0.13 mag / 9.51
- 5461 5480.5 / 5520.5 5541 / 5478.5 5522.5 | 0.02 mag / 9.68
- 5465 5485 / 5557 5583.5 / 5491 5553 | 0.10 mag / 9.81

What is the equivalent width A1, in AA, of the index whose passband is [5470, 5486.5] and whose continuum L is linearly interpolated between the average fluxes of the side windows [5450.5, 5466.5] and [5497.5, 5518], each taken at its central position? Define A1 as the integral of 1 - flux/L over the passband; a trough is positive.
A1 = -2.0 AA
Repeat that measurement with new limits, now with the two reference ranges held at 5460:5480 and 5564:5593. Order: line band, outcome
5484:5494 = 0.5 AA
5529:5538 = 1.0 AA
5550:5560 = 1.4 AA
